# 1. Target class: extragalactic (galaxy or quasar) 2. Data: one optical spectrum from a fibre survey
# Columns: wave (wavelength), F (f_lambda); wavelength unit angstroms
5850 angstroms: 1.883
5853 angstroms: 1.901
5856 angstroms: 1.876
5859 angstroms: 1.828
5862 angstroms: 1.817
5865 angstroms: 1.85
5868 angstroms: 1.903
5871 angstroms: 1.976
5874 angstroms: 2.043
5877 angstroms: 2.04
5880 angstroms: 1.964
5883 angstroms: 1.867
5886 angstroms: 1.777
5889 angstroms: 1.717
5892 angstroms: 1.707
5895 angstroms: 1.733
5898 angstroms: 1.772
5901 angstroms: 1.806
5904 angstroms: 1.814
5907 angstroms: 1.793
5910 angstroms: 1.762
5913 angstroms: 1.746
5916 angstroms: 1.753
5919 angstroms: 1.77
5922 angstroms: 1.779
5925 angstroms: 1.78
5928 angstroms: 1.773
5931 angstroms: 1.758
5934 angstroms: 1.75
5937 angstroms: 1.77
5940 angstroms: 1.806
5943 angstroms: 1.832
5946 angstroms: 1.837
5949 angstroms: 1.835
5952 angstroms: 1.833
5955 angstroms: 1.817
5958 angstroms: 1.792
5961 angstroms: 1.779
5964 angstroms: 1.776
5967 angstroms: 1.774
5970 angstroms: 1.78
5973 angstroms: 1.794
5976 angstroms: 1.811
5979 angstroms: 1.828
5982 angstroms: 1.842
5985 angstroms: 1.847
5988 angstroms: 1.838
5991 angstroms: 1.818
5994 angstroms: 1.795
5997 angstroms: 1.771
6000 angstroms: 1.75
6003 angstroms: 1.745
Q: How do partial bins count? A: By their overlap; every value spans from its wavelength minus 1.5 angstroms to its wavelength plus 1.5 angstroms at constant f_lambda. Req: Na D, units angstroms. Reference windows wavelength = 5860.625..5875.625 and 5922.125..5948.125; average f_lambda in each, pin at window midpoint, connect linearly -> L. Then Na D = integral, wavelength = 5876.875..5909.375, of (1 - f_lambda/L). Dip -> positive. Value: 1.1 angstroms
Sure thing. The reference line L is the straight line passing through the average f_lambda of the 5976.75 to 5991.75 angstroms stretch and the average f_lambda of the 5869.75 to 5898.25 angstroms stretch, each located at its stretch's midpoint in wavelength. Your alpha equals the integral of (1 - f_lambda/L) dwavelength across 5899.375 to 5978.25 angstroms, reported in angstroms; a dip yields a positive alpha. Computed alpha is 2.5 angstroms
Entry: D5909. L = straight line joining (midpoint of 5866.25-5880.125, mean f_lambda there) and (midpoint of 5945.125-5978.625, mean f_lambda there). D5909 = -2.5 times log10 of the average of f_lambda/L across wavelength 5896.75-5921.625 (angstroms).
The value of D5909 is 0.08 mag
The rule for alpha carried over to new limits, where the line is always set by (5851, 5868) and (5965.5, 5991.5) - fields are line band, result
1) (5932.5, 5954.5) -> 0.2 angstroms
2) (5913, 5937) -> 0.9 angstroms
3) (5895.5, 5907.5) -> 0.3 angstroms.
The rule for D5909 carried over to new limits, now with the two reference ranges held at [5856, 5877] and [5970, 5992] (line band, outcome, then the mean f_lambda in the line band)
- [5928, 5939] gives 0.06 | 1.76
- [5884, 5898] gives 0.09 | 1.74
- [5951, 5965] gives 0.02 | 1.8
